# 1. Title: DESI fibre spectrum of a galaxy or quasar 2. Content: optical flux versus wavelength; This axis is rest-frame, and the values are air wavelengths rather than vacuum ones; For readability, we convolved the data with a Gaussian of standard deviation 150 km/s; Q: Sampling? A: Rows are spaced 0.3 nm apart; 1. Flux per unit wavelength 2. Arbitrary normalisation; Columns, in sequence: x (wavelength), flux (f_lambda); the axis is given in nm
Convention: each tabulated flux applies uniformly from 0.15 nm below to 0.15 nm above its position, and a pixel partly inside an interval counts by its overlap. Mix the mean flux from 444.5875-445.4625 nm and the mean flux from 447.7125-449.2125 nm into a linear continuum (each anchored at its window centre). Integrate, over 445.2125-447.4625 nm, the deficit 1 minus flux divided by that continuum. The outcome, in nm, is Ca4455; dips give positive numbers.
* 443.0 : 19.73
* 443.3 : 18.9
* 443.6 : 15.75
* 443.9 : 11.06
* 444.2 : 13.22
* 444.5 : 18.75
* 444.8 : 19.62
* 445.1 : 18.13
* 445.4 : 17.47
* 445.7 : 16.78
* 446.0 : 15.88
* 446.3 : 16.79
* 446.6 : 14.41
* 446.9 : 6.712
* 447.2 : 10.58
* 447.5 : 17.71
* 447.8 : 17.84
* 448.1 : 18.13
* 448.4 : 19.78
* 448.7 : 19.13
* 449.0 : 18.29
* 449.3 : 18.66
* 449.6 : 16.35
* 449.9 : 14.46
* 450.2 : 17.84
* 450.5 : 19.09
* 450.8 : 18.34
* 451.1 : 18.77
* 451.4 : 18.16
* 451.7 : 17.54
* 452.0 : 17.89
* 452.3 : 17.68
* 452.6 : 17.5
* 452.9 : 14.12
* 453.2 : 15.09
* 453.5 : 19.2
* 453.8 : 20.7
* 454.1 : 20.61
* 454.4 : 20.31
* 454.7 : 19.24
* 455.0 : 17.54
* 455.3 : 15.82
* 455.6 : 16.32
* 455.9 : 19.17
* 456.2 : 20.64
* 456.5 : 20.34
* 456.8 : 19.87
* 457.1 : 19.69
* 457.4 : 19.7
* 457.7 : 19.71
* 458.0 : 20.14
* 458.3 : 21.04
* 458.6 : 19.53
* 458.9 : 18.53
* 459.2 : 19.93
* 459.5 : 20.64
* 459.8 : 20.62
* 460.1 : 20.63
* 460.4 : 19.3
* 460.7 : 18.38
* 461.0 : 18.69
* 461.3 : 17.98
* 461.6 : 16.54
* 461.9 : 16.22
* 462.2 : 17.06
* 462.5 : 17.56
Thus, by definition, 0.51 nm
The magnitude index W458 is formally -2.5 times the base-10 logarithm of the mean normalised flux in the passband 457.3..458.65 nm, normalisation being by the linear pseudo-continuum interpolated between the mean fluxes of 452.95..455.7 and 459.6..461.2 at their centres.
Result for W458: -0.06 mag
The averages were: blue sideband 18.2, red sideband 19.5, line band 20.1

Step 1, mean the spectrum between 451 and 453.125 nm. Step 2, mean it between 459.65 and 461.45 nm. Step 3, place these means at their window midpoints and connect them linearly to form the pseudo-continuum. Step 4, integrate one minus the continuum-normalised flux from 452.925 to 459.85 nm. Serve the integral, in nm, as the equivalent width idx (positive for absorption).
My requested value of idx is -0.35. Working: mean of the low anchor 17.3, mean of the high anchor 19.3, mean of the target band 19.2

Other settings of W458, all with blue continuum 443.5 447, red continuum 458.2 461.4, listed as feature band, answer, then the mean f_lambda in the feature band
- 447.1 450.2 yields -0.05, 17.2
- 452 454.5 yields -0.02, 18.1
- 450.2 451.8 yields -0.08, 18.4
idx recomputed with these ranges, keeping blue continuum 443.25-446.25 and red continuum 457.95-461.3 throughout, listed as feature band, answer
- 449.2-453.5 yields 0.142 nm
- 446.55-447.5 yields 0.318 nm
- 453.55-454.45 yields -0.095 nm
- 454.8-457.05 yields 0.035 nm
